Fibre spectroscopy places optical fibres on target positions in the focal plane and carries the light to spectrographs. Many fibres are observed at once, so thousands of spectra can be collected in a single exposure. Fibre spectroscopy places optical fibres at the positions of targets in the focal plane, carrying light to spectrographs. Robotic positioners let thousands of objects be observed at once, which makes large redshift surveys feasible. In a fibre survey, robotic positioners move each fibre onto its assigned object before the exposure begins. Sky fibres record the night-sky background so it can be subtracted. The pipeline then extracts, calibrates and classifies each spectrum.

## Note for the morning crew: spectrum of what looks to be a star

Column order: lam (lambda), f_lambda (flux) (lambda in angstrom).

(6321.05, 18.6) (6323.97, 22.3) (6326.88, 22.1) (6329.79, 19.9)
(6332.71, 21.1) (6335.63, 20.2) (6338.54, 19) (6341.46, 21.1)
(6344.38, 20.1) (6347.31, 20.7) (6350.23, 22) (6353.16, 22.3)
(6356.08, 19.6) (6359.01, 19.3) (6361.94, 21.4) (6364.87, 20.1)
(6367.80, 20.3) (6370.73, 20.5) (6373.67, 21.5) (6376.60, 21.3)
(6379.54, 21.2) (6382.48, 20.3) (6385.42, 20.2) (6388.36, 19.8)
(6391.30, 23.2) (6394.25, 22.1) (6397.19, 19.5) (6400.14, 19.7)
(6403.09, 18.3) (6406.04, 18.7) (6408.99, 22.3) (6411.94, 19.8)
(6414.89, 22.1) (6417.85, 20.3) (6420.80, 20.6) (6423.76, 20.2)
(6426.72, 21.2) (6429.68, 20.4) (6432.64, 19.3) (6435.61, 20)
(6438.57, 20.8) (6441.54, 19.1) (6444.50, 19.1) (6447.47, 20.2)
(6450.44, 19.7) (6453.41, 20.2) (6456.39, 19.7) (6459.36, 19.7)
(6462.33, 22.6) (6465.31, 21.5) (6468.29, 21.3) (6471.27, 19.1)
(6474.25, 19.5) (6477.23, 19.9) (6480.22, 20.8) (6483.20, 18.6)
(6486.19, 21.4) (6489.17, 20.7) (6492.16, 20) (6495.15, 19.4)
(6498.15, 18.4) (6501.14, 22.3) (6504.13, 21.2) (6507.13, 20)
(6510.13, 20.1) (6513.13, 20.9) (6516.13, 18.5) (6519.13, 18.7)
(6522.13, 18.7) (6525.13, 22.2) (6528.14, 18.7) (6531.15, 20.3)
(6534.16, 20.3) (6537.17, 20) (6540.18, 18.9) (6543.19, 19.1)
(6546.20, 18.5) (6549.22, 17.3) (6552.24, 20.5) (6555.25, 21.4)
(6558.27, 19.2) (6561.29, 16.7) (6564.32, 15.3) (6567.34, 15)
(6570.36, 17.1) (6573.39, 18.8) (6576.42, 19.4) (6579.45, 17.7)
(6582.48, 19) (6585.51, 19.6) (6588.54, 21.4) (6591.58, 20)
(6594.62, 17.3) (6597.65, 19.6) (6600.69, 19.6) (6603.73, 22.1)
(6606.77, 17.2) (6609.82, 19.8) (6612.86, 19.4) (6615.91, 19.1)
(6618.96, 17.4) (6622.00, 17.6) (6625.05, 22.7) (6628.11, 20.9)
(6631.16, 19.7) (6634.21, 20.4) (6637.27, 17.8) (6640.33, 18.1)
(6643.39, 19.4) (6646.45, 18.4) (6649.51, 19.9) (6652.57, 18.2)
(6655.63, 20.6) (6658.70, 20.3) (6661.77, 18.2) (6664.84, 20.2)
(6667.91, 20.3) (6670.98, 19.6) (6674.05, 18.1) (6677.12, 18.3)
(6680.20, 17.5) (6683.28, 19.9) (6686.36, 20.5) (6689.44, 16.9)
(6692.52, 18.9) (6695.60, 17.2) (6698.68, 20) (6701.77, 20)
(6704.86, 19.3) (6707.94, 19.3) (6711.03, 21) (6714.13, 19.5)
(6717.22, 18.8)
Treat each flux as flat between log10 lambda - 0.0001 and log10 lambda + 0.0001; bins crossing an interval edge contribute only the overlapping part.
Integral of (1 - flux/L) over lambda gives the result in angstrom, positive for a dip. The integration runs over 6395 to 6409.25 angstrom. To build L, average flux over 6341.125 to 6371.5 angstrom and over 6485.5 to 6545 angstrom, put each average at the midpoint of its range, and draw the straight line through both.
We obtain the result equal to 0.60 angstrom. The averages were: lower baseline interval 20.7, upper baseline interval 20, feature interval 19.6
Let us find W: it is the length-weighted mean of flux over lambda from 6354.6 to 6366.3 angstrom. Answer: 20.1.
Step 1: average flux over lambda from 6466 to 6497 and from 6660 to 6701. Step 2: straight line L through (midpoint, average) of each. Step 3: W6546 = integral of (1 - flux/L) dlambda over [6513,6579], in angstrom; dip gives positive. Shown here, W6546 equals 3.0 angstrom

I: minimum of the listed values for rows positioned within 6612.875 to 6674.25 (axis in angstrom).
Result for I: 17.4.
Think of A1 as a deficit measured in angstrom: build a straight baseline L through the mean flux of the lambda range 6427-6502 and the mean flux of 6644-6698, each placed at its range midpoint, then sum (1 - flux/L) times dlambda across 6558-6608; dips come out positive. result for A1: 2.5 angstrom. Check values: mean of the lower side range 20.1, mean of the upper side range 19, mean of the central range 18.5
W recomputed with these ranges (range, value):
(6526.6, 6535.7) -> 19.8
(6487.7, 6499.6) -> 19.6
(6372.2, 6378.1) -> 21.4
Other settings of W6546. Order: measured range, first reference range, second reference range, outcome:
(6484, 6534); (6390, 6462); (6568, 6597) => -1.44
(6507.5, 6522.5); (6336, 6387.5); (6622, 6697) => 0.32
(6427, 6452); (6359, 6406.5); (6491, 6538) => 0.48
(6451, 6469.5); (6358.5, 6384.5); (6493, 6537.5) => -0.47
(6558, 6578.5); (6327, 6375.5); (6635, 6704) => 2.39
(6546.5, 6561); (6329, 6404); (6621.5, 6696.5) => 0.33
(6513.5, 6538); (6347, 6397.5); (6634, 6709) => 0.28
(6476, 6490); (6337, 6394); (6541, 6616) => -0.42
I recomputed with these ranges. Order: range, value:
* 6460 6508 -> 18.4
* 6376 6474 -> 18.3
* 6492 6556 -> 17.3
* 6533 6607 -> 15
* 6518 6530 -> 18.7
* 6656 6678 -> 18.1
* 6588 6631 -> 17.2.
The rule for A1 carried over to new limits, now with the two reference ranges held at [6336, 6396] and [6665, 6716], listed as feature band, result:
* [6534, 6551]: 0.83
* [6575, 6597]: 0.53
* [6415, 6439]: 0.06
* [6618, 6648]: 0.28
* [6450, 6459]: 0.21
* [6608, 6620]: 0.37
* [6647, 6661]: -0.16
